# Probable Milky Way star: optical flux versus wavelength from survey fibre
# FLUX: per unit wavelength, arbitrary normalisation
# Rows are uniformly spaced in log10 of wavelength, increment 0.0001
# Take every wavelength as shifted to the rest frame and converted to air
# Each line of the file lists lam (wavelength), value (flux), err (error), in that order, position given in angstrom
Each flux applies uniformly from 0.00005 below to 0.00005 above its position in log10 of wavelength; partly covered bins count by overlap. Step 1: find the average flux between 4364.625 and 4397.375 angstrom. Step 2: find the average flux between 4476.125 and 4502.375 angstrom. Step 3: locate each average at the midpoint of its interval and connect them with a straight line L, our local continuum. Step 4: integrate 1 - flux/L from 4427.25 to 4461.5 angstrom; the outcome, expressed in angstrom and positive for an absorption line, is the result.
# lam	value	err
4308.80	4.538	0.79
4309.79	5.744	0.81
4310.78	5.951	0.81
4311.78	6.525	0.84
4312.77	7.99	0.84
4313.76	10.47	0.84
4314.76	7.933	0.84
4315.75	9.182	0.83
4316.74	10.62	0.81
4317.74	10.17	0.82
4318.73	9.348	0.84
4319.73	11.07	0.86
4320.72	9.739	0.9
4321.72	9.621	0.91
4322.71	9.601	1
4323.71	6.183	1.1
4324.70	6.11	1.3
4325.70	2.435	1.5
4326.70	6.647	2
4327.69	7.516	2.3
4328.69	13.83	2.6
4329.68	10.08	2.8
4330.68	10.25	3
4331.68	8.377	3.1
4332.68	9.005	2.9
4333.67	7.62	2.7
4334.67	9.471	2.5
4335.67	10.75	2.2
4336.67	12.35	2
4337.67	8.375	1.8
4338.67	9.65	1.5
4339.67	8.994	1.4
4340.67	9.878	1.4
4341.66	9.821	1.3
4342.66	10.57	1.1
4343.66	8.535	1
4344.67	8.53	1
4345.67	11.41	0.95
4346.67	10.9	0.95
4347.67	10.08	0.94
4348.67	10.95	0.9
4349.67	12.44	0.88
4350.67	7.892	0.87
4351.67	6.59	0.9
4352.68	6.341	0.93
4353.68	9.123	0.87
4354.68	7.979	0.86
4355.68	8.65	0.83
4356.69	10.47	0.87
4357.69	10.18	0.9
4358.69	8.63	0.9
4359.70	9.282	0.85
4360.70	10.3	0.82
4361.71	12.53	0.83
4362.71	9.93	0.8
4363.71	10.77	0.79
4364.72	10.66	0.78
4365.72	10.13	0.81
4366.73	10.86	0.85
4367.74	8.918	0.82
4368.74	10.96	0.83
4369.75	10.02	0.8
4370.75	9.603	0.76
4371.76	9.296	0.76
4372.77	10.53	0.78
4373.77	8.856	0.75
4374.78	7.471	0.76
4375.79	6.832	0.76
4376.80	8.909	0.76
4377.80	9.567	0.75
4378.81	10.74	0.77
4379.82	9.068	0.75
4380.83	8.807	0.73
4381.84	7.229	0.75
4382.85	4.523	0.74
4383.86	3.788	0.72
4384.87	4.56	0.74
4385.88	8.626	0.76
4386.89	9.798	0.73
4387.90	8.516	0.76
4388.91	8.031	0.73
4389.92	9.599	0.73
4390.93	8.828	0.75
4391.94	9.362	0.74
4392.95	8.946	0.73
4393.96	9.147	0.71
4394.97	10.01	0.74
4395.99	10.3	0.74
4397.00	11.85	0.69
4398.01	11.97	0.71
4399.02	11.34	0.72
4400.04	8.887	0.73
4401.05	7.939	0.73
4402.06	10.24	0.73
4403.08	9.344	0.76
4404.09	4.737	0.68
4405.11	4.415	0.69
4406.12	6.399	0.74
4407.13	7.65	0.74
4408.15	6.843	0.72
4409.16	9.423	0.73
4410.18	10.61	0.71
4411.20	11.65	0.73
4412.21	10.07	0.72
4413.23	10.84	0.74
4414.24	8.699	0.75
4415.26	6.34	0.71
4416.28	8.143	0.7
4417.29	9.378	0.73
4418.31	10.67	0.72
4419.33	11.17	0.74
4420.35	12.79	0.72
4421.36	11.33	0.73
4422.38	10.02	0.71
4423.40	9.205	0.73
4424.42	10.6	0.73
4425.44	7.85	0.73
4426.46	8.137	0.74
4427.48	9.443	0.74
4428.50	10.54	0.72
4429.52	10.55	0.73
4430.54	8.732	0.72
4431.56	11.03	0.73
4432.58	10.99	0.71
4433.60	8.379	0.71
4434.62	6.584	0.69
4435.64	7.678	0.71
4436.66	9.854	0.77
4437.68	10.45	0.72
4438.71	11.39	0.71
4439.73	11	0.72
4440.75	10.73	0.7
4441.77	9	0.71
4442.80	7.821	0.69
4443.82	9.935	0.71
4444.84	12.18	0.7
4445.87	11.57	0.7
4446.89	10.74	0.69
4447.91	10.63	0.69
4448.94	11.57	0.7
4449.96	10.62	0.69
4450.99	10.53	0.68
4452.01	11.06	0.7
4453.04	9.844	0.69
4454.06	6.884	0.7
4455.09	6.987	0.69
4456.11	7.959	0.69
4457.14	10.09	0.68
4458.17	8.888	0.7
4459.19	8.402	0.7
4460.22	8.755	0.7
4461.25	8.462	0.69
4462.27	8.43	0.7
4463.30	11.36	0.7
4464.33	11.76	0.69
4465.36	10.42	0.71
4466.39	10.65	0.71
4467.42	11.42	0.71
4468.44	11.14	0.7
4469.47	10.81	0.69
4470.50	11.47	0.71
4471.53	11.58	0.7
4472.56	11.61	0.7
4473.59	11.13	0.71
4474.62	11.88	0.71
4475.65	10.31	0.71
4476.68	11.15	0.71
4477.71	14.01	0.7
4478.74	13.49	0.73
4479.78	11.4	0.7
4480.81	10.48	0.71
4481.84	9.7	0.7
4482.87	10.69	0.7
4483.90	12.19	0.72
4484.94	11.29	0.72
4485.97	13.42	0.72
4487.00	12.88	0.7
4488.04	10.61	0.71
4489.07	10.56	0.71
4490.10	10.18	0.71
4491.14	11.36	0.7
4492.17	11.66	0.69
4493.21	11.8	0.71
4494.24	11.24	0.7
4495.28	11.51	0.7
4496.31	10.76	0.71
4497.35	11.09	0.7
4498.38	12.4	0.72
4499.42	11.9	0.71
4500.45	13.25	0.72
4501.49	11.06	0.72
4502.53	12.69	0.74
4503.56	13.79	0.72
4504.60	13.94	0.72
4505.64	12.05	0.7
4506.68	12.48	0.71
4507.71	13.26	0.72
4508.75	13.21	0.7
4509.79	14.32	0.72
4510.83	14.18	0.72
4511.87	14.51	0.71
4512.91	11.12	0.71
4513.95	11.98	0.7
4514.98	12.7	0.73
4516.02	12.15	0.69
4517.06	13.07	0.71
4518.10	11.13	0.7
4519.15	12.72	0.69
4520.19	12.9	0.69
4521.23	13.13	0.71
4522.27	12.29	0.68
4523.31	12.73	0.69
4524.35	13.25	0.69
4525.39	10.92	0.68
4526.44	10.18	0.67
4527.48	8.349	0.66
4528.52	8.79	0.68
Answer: 2.5 angstrom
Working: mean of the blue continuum 8.89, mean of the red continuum 11.6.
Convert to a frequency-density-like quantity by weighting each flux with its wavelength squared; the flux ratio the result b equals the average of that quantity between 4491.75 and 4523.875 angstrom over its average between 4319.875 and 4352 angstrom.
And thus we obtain 1.5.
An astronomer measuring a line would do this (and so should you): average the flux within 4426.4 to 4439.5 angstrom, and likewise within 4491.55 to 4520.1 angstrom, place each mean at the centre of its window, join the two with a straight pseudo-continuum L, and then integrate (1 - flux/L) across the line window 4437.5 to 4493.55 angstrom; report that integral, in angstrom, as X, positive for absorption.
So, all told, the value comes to 1.1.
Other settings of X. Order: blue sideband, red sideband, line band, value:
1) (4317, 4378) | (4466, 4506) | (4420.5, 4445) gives 2.4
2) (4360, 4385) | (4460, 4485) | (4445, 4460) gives 1.3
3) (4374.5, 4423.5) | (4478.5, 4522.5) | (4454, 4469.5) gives 1.9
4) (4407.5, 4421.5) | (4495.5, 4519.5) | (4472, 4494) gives 0.6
